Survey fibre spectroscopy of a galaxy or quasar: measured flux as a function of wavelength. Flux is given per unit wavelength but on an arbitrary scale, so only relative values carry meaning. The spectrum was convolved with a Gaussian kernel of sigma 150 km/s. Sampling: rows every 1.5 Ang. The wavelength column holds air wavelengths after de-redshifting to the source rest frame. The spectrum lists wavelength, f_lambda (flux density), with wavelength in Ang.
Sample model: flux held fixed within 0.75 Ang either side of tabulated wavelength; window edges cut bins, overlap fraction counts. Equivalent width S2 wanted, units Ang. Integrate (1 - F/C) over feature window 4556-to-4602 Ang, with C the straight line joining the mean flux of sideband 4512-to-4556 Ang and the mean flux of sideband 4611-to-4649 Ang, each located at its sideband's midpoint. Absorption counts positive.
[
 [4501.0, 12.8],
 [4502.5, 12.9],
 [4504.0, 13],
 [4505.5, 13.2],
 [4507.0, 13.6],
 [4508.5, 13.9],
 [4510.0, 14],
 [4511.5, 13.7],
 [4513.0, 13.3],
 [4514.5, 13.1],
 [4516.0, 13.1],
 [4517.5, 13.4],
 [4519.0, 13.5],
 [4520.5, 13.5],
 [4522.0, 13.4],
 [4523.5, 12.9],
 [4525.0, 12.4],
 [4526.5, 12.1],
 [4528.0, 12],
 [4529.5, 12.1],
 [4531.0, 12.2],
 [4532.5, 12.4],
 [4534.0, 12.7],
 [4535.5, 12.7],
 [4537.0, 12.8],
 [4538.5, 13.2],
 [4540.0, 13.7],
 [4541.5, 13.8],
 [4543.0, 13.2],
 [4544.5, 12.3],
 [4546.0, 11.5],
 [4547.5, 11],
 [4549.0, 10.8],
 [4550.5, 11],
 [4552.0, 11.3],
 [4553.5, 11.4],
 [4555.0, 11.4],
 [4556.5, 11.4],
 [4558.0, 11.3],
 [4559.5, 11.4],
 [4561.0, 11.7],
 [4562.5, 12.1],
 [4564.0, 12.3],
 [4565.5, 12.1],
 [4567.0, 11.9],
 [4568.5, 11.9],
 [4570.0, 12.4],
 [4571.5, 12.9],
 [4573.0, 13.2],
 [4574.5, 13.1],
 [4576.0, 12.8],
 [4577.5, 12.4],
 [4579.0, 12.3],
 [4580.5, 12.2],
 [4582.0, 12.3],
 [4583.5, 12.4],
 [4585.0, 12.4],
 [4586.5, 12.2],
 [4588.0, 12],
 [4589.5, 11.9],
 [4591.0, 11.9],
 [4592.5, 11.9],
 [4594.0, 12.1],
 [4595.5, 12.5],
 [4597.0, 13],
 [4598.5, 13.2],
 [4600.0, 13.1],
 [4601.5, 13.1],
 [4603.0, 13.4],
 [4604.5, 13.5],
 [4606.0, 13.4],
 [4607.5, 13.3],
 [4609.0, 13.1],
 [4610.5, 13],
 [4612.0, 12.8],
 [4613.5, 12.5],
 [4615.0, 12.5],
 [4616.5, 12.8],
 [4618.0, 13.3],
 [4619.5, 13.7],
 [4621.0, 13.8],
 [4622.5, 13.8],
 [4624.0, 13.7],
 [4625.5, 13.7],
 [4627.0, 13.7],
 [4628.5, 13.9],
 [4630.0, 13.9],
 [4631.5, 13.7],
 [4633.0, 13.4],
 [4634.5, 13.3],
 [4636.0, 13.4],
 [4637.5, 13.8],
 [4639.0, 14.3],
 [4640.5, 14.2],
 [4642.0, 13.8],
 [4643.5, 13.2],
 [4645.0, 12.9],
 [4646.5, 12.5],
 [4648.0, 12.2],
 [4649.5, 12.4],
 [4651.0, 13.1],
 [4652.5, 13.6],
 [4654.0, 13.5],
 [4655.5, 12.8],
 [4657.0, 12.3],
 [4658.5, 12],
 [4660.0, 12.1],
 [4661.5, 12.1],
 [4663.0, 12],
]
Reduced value 2.2 Ang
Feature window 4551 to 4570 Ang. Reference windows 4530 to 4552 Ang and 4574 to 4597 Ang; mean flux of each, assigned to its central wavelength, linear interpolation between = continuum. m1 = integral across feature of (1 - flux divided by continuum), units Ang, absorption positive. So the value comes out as 1.0 Ang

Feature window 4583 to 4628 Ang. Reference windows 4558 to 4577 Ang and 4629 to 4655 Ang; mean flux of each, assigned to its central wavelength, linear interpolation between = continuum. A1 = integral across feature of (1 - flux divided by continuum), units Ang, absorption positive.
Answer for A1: -0.33 Ang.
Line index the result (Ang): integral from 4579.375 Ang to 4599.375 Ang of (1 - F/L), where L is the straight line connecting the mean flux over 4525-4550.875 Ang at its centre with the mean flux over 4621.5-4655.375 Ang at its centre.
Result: 0.9 Ang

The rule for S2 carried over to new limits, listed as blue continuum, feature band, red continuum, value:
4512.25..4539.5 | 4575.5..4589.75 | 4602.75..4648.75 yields 0.9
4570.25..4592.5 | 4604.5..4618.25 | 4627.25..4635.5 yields 0.2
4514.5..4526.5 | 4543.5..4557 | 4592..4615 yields 1.7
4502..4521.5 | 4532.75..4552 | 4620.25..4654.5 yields 1.5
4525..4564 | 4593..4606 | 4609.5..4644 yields 0.0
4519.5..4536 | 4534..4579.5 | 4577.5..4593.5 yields 0.7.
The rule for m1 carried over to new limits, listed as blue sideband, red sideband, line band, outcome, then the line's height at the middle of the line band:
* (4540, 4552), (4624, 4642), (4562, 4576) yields 0.0 Ang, 12.5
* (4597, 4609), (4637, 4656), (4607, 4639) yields -0.4 Ang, 13.3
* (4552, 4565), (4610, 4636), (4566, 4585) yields -0.6 Ang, 12.1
